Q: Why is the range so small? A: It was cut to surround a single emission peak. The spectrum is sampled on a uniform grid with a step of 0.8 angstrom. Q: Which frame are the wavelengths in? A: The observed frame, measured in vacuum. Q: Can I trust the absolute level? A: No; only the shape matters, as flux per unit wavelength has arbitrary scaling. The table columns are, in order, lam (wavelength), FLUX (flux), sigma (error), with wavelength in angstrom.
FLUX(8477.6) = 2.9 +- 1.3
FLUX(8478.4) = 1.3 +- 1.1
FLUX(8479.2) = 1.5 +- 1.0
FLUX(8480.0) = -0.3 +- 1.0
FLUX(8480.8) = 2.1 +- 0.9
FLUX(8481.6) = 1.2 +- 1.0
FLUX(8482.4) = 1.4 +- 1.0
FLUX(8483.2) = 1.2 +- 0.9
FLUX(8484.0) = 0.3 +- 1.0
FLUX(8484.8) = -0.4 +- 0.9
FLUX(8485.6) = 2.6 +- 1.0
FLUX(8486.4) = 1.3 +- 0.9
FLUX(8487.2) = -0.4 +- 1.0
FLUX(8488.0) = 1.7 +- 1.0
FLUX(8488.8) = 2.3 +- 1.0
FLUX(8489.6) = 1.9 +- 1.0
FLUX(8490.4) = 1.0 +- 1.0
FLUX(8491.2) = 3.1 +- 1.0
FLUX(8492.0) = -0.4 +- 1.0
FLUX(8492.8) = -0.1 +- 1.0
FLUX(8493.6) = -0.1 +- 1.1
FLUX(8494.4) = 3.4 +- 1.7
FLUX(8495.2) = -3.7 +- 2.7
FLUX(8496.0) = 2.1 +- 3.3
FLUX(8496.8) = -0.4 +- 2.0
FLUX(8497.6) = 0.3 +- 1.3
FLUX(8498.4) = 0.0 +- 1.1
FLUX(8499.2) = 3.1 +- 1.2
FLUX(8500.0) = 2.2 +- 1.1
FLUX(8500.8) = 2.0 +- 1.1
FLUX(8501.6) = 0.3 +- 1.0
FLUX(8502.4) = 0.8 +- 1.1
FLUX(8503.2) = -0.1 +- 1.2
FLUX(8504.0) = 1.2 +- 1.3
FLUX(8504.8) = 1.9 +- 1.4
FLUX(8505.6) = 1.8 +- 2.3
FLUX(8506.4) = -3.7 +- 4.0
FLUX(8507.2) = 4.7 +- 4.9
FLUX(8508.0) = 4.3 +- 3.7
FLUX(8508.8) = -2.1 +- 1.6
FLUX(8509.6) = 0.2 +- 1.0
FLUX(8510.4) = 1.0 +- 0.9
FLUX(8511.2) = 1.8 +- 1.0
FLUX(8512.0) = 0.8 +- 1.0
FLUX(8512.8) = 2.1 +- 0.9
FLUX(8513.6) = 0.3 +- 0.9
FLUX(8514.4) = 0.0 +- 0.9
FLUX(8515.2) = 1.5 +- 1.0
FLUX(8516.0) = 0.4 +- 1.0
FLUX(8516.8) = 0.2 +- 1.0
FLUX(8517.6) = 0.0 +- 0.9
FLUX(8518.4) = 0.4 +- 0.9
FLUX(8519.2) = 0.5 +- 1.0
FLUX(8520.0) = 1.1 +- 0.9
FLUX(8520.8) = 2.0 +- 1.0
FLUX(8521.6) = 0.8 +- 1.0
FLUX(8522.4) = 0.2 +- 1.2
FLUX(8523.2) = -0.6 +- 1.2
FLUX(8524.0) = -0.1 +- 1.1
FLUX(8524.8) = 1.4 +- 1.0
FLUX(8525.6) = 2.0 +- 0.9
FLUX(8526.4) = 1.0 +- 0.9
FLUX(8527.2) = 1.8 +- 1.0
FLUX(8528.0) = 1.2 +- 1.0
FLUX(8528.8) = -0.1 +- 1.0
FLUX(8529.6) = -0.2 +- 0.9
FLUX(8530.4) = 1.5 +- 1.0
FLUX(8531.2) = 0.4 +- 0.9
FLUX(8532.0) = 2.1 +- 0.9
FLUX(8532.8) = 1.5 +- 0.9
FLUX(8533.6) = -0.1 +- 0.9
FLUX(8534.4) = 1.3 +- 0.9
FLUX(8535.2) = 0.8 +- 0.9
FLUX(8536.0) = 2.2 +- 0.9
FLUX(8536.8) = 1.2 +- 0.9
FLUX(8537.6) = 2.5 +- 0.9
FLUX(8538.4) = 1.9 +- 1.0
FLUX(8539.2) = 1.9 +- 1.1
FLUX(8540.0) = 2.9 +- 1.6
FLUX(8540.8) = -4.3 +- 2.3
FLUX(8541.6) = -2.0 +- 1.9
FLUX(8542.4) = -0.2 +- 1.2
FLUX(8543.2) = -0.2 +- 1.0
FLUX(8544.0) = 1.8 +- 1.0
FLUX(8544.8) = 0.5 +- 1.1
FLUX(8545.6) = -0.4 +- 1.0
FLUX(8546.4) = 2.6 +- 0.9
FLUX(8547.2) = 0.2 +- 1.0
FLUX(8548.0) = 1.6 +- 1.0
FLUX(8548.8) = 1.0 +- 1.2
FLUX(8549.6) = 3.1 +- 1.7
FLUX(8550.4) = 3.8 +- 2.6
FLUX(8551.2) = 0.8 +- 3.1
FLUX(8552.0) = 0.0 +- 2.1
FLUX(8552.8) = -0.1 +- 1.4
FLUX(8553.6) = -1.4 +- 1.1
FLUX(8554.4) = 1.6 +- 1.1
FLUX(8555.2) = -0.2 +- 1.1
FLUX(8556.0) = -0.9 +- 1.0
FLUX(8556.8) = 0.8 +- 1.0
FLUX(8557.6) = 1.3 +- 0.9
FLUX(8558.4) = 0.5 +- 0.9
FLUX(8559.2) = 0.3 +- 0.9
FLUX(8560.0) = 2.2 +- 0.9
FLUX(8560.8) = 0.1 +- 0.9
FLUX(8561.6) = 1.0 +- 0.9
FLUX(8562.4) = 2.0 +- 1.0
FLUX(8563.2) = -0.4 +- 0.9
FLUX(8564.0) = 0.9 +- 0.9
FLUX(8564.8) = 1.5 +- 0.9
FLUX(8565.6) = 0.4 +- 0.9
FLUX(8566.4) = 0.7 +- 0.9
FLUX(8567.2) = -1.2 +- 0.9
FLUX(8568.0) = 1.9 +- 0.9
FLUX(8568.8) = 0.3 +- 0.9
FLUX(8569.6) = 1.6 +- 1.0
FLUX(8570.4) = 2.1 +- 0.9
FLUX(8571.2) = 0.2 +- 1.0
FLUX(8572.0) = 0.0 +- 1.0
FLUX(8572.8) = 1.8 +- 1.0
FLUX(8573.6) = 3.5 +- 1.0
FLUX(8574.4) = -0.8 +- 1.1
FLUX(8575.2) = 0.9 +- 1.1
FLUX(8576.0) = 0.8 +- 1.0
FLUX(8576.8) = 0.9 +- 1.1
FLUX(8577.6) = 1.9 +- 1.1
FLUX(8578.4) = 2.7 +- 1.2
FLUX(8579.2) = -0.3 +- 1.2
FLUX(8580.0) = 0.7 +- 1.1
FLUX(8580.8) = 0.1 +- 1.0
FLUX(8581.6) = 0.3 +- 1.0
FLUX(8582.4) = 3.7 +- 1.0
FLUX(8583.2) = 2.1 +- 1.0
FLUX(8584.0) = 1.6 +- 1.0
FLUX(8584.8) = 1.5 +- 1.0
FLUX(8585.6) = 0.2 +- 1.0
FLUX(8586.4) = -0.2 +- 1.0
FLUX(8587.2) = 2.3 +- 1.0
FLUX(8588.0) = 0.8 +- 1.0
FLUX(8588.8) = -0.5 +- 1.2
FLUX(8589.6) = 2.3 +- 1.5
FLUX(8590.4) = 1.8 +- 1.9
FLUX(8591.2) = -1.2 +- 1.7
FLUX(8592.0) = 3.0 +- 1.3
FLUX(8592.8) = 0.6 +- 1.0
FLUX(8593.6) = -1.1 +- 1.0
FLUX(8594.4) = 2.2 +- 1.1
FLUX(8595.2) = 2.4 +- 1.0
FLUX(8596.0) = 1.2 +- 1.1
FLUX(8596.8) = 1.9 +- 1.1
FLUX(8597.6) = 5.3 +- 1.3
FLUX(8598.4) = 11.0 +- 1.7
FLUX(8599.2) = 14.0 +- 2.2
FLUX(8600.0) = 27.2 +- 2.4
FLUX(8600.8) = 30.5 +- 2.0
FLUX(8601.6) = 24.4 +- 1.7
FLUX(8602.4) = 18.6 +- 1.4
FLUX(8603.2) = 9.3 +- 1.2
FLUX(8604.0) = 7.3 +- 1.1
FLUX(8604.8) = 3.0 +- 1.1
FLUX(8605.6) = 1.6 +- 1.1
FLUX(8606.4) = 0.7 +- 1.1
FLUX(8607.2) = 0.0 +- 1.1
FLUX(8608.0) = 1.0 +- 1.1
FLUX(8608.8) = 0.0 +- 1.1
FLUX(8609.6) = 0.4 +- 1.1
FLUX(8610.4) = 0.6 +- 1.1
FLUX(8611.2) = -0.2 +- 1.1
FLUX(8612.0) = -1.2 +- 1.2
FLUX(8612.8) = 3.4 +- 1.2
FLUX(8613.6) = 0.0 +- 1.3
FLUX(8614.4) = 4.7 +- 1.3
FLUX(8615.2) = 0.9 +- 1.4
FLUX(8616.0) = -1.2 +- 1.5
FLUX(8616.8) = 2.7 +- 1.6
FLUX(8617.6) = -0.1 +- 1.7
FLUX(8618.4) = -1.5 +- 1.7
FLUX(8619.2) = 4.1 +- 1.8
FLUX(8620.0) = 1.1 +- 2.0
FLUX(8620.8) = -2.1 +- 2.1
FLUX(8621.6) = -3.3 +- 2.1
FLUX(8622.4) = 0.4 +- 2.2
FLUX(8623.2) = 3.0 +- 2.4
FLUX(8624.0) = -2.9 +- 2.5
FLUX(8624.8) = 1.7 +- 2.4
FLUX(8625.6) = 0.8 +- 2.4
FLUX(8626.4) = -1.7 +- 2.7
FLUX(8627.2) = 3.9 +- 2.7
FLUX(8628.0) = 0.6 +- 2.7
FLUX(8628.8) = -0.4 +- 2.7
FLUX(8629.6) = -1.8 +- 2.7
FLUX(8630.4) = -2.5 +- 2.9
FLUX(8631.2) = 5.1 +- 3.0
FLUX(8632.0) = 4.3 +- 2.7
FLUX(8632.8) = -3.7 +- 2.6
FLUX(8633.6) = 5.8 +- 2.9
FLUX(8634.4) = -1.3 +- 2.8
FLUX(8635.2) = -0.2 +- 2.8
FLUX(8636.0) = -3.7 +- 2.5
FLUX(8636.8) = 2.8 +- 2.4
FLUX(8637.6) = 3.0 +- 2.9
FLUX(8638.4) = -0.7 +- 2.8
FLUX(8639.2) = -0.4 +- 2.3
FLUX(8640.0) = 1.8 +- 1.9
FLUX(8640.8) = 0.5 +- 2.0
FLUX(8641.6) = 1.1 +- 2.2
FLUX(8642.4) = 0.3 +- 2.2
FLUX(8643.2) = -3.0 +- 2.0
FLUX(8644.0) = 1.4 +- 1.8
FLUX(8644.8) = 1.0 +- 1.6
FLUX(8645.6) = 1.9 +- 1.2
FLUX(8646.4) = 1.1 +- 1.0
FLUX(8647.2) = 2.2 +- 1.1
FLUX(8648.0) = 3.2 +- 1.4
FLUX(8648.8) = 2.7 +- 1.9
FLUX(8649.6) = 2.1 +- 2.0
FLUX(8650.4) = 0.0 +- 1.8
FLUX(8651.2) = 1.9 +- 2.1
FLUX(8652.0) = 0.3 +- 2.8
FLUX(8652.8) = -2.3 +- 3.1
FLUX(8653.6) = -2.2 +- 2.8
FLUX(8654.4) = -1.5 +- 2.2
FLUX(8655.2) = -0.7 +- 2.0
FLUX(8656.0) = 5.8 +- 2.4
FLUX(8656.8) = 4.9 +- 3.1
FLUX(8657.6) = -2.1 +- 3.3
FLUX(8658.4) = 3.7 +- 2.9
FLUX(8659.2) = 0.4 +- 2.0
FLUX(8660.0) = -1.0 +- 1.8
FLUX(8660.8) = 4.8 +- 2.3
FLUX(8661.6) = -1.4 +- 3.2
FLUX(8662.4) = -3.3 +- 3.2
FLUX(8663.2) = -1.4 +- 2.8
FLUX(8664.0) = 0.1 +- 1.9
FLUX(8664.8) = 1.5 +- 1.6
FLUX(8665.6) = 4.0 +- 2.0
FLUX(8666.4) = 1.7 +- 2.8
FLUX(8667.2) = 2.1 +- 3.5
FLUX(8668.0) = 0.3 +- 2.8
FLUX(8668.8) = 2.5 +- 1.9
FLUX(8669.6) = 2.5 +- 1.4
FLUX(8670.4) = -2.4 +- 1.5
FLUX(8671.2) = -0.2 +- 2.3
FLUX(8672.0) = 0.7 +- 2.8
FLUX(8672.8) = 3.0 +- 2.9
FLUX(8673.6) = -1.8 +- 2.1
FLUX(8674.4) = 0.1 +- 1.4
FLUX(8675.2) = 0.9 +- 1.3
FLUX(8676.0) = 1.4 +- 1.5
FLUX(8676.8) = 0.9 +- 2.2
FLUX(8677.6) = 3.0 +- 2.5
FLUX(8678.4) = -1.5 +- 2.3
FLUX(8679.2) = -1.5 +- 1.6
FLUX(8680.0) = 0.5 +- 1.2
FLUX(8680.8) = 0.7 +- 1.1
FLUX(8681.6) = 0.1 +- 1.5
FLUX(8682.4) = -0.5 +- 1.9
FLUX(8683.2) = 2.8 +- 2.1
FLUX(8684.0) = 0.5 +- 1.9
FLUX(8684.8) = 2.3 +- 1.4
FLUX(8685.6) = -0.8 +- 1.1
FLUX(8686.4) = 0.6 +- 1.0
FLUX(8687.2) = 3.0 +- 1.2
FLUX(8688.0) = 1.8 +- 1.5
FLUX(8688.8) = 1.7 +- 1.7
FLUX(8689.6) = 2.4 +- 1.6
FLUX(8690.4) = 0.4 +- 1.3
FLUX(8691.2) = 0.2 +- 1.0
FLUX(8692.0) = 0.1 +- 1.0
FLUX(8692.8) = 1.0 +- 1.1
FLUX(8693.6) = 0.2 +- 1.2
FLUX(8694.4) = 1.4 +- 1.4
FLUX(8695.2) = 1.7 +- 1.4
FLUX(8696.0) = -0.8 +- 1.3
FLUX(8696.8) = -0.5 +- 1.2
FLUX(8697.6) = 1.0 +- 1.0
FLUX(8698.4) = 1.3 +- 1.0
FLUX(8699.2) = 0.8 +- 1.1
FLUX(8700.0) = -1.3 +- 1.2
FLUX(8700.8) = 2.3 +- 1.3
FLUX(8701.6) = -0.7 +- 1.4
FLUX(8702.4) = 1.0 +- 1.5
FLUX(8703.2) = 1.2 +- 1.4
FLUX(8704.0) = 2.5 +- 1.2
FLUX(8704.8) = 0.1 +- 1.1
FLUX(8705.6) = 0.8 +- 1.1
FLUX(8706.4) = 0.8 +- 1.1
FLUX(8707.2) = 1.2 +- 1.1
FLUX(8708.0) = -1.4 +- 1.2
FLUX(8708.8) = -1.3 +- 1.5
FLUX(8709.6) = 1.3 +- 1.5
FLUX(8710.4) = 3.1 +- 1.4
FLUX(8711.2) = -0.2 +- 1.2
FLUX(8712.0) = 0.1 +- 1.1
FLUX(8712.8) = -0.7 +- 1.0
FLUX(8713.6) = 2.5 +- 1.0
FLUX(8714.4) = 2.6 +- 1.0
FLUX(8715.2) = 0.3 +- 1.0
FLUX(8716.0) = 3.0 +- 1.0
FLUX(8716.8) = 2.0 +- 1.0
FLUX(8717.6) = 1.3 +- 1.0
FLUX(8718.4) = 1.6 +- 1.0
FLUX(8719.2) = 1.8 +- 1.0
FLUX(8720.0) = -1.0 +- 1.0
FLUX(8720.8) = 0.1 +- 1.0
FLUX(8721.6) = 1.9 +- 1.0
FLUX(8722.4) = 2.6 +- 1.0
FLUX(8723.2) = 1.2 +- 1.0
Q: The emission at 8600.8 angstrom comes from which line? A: H-beta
